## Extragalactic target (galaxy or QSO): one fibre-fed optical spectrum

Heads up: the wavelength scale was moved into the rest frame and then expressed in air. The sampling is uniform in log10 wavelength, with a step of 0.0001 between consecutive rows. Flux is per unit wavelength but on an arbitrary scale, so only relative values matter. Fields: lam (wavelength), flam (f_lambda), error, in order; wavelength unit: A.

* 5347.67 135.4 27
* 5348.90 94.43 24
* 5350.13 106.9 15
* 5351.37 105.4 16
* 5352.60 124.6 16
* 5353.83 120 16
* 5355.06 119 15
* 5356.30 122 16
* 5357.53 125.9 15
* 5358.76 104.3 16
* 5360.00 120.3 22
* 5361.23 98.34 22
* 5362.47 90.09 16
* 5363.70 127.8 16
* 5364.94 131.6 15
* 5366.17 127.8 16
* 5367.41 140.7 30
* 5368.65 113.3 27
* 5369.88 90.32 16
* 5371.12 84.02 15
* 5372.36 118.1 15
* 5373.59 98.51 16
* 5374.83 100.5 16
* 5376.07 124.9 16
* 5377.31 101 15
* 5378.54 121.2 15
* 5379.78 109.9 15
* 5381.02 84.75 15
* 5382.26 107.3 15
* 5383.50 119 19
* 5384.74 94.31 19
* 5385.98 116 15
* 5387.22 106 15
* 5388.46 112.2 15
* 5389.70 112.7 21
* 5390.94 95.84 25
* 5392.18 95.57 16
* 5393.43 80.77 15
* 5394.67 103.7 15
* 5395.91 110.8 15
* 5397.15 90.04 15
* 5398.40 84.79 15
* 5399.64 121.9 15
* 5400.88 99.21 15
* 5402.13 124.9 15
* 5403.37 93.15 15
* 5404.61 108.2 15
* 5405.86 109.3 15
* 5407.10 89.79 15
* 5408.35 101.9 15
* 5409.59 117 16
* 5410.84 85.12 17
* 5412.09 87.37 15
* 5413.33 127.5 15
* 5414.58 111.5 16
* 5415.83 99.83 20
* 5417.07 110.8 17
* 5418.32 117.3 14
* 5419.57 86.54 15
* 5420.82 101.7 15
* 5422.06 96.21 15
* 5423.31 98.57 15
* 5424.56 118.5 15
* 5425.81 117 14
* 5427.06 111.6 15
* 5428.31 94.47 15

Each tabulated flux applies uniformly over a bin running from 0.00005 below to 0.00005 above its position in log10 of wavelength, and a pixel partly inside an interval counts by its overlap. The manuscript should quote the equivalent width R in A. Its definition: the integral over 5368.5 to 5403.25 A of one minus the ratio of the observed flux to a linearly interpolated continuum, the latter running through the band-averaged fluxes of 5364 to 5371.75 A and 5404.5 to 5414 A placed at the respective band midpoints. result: 1.8 A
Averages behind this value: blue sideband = 115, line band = 104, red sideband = 103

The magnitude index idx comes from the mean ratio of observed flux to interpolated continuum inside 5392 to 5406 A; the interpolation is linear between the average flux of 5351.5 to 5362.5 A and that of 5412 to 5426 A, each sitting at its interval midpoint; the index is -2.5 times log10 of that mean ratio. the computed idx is 0.076 mag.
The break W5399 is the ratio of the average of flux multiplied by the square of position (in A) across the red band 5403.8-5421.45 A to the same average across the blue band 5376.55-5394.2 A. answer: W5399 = 1.01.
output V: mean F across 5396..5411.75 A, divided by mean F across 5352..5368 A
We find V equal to 0.9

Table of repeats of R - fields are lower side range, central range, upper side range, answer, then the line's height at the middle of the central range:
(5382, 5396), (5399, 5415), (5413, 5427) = 0.04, 106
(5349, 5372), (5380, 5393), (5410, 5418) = 0.59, 109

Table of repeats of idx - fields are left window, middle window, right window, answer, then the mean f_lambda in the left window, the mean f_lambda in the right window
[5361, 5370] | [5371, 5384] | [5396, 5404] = 0.050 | 117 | 103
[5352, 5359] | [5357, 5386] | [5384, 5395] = 0.013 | 120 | 102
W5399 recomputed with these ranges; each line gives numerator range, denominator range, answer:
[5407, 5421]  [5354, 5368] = 0.89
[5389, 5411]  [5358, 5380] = 0.92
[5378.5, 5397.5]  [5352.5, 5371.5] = 0.91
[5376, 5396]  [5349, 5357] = 0.92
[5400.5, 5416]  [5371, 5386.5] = 0.99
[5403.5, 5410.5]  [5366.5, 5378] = 0.97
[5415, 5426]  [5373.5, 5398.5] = 1.02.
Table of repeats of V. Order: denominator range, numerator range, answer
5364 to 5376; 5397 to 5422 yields 0.92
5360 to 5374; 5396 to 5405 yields 0.93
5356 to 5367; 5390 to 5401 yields 0.84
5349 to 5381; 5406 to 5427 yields 0.93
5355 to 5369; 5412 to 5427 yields 0.90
